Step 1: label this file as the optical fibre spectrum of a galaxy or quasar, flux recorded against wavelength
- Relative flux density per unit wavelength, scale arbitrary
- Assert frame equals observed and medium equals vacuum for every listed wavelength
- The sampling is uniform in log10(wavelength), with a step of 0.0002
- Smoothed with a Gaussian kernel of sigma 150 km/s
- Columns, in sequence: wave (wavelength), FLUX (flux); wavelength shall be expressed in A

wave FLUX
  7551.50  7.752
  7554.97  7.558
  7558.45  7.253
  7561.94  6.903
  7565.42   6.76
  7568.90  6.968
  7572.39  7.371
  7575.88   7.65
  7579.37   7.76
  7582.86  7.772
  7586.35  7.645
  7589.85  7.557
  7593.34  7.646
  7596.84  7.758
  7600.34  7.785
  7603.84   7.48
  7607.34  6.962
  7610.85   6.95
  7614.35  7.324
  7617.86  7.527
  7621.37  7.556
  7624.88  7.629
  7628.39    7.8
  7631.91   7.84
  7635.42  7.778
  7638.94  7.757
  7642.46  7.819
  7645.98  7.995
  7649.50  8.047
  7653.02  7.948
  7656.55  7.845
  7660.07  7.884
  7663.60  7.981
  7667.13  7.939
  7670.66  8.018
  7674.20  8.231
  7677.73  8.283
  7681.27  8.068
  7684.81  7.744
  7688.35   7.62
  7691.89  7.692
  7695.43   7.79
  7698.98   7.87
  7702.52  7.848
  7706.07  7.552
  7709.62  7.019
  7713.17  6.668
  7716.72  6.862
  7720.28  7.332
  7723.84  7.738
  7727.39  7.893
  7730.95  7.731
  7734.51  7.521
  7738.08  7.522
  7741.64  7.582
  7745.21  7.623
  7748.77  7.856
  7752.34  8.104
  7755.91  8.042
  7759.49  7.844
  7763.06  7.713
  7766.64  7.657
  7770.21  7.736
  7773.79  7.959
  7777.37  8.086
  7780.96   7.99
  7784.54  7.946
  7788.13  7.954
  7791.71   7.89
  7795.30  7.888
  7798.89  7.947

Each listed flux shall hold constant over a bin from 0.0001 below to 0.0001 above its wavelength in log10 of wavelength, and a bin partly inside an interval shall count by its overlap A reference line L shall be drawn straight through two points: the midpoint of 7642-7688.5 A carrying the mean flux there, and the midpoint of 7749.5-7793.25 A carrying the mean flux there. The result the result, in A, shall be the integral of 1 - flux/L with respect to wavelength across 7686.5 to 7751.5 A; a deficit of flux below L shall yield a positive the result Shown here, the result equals 3.2 A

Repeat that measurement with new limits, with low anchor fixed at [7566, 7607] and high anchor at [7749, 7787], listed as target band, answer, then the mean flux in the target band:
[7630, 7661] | -0.9 A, 7.88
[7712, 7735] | 1.2 A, 7.4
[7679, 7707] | -0.1 A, 7.79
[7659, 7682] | -1.1 A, 8.06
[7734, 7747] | 0.5 A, 7.57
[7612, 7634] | 0.0 A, 7.6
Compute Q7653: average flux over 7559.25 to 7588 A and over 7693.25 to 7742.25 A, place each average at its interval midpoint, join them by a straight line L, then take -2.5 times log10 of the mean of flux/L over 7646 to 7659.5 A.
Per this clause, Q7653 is -0.07 mag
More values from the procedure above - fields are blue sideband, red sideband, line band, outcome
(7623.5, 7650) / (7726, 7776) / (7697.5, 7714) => 0.05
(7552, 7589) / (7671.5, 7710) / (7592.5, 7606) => -0.02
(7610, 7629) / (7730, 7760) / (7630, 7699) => -0.05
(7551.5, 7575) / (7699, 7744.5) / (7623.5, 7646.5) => -0.07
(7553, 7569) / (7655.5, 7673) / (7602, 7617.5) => 0.04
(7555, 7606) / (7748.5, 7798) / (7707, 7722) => 0.11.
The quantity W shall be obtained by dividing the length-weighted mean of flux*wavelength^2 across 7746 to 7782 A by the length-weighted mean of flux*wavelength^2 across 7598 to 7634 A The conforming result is 1.09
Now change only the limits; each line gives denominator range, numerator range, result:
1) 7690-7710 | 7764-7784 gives 1.05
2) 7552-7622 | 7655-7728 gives 1.07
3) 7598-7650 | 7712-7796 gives 1.05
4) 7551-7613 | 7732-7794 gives 1.11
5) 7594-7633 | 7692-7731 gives 1.02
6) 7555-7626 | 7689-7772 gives 1.07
